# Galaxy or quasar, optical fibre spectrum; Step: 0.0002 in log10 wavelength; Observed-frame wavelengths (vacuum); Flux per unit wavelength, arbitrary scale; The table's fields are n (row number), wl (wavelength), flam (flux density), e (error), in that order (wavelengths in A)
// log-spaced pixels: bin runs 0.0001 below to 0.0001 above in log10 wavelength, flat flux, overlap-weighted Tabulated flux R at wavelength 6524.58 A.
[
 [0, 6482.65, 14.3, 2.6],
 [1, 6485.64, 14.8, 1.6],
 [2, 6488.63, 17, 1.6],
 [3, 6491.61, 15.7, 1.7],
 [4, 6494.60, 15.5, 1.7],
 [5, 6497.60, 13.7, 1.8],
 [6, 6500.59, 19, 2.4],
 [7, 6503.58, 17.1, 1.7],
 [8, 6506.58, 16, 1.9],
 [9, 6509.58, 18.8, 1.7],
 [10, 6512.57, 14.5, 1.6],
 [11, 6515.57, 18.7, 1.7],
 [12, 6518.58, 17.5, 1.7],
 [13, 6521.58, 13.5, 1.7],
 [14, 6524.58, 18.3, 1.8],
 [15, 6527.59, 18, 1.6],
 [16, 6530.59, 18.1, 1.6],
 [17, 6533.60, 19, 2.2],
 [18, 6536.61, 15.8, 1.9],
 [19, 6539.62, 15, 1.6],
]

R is 18.3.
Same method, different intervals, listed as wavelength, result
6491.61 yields 15.7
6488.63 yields 17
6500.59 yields 19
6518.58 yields 17.5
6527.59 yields 18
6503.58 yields 17.1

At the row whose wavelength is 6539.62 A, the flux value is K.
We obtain 15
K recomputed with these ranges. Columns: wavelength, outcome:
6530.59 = 18.1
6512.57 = 14.5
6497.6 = 13.7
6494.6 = 15.5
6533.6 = 19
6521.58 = 13.5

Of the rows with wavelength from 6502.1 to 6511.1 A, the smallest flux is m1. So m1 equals 16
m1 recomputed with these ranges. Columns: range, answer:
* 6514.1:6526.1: 13.5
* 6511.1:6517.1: 14.5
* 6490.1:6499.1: 13.7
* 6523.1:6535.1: 18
